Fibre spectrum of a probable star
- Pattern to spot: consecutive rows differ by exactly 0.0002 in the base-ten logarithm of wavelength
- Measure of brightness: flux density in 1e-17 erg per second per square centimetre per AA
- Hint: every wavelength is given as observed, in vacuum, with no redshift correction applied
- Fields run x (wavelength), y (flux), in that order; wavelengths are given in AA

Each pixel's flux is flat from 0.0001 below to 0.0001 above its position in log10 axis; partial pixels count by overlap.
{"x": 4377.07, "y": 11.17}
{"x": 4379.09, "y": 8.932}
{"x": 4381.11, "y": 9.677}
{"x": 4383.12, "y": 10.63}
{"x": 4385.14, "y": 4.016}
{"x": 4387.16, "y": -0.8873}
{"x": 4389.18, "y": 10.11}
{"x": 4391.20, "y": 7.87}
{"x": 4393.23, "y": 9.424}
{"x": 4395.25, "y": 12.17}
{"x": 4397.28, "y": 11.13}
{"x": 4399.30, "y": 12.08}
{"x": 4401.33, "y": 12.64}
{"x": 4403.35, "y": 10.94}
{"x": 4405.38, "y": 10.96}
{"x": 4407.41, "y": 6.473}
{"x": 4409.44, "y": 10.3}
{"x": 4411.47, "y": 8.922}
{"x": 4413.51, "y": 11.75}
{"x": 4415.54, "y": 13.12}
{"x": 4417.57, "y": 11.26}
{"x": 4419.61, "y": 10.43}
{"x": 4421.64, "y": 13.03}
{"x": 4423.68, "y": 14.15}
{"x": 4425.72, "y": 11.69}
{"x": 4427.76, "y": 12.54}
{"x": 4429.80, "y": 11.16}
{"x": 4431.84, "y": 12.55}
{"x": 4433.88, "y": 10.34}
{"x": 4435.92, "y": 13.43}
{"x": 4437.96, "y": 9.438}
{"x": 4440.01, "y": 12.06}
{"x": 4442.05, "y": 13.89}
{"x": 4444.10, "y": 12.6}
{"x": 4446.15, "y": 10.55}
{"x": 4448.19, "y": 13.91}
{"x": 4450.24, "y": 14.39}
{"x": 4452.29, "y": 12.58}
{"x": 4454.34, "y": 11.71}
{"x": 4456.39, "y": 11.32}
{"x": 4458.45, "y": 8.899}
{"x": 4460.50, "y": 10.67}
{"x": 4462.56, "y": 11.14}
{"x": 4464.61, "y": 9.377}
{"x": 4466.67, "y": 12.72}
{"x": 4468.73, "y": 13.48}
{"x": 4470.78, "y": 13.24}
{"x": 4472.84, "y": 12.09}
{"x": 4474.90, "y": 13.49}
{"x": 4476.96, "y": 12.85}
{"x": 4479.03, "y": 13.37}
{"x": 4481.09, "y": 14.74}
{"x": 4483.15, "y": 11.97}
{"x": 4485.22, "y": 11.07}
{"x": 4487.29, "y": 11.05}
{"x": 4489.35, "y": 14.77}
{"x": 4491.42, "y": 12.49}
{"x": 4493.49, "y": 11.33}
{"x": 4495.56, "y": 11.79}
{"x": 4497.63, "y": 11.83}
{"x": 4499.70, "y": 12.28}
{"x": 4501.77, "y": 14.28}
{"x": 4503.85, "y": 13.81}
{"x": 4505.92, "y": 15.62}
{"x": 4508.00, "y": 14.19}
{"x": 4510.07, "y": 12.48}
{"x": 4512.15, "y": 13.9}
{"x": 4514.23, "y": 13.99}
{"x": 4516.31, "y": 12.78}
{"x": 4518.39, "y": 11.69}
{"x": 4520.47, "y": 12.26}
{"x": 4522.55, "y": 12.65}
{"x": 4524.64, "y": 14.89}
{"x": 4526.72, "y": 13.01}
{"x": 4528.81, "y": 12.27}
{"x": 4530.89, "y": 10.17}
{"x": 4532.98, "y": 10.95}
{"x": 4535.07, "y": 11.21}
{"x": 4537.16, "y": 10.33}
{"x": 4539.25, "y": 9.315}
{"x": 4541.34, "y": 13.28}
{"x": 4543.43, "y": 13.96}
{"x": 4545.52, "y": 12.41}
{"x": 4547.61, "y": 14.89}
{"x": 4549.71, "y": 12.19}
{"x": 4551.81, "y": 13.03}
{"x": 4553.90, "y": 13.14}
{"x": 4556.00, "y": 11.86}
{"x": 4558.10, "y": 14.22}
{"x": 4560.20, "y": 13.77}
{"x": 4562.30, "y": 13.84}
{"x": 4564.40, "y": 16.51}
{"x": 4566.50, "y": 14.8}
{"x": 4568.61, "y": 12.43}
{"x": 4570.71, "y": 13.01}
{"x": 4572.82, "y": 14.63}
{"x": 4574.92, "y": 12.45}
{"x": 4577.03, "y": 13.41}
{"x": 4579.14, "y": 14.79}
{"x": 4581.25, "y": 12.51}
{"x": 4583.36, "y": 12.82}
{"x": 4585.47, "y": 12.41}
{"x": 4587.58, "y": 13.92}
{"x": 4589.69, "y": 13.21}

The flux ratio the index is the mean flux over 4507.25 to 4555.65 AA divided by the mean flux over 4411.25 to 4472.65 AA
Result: 1.1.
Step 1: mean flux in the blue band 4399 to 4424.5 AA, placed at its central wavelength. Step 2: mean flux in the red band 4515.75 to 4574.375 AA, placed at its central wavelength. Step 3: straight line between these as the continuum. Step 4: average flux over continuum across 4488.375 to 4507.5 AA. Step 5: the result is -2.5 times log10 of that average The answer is -0.08 mag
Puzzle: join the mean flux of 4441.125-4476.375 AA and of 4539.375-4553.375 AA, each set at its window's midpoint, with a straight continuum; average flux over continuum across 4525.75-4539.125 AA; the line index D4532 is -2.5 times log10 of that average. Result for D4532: 0.15 mag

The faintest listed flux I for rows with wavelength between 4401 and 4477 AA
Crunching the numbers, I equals 6.473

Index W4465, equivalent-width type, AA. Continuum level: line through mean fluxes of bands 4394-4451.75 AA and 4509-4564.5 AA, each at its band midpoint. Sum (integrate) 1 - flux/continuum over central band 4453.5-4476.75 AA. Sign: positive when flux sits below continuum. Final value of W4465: 0.8 AA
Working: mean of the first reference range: 11.7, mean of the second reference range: 12.7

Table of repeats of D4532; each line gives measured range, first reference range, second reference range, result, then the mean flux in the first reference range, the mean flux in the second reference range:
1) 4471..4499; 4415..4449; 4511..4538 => -0.03 mag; 12.1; 12.3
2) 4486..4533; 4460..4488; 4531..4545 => -0.09 mag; 12.3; 11.5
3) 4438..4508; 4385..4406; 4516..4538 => -0.14 mag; 9.31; 12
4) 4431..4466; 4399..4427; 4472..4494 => 0.02 mag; 11.3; 12.7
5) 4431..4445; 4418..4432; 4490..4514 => 0.03 mag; 12.2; 13.1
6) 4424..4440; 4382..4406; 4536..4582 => -0.16 mag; 9.24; 13.2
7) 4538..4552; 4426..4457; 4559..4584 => 0.06 mag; 12.2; 13.8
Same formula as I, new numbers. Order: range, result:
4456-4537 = 8.899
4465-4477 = 12.09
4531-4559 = 9.315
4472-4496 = 11.05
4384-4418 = -0.8873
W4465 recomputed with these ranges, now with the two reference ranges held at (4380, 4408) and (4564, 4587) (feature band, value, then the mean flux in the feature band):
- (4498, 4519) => -2.8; 13.5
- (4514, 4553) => 0.5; 12.4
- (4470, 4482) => -2.3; 13.3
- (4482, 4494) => -0.8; 12.2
